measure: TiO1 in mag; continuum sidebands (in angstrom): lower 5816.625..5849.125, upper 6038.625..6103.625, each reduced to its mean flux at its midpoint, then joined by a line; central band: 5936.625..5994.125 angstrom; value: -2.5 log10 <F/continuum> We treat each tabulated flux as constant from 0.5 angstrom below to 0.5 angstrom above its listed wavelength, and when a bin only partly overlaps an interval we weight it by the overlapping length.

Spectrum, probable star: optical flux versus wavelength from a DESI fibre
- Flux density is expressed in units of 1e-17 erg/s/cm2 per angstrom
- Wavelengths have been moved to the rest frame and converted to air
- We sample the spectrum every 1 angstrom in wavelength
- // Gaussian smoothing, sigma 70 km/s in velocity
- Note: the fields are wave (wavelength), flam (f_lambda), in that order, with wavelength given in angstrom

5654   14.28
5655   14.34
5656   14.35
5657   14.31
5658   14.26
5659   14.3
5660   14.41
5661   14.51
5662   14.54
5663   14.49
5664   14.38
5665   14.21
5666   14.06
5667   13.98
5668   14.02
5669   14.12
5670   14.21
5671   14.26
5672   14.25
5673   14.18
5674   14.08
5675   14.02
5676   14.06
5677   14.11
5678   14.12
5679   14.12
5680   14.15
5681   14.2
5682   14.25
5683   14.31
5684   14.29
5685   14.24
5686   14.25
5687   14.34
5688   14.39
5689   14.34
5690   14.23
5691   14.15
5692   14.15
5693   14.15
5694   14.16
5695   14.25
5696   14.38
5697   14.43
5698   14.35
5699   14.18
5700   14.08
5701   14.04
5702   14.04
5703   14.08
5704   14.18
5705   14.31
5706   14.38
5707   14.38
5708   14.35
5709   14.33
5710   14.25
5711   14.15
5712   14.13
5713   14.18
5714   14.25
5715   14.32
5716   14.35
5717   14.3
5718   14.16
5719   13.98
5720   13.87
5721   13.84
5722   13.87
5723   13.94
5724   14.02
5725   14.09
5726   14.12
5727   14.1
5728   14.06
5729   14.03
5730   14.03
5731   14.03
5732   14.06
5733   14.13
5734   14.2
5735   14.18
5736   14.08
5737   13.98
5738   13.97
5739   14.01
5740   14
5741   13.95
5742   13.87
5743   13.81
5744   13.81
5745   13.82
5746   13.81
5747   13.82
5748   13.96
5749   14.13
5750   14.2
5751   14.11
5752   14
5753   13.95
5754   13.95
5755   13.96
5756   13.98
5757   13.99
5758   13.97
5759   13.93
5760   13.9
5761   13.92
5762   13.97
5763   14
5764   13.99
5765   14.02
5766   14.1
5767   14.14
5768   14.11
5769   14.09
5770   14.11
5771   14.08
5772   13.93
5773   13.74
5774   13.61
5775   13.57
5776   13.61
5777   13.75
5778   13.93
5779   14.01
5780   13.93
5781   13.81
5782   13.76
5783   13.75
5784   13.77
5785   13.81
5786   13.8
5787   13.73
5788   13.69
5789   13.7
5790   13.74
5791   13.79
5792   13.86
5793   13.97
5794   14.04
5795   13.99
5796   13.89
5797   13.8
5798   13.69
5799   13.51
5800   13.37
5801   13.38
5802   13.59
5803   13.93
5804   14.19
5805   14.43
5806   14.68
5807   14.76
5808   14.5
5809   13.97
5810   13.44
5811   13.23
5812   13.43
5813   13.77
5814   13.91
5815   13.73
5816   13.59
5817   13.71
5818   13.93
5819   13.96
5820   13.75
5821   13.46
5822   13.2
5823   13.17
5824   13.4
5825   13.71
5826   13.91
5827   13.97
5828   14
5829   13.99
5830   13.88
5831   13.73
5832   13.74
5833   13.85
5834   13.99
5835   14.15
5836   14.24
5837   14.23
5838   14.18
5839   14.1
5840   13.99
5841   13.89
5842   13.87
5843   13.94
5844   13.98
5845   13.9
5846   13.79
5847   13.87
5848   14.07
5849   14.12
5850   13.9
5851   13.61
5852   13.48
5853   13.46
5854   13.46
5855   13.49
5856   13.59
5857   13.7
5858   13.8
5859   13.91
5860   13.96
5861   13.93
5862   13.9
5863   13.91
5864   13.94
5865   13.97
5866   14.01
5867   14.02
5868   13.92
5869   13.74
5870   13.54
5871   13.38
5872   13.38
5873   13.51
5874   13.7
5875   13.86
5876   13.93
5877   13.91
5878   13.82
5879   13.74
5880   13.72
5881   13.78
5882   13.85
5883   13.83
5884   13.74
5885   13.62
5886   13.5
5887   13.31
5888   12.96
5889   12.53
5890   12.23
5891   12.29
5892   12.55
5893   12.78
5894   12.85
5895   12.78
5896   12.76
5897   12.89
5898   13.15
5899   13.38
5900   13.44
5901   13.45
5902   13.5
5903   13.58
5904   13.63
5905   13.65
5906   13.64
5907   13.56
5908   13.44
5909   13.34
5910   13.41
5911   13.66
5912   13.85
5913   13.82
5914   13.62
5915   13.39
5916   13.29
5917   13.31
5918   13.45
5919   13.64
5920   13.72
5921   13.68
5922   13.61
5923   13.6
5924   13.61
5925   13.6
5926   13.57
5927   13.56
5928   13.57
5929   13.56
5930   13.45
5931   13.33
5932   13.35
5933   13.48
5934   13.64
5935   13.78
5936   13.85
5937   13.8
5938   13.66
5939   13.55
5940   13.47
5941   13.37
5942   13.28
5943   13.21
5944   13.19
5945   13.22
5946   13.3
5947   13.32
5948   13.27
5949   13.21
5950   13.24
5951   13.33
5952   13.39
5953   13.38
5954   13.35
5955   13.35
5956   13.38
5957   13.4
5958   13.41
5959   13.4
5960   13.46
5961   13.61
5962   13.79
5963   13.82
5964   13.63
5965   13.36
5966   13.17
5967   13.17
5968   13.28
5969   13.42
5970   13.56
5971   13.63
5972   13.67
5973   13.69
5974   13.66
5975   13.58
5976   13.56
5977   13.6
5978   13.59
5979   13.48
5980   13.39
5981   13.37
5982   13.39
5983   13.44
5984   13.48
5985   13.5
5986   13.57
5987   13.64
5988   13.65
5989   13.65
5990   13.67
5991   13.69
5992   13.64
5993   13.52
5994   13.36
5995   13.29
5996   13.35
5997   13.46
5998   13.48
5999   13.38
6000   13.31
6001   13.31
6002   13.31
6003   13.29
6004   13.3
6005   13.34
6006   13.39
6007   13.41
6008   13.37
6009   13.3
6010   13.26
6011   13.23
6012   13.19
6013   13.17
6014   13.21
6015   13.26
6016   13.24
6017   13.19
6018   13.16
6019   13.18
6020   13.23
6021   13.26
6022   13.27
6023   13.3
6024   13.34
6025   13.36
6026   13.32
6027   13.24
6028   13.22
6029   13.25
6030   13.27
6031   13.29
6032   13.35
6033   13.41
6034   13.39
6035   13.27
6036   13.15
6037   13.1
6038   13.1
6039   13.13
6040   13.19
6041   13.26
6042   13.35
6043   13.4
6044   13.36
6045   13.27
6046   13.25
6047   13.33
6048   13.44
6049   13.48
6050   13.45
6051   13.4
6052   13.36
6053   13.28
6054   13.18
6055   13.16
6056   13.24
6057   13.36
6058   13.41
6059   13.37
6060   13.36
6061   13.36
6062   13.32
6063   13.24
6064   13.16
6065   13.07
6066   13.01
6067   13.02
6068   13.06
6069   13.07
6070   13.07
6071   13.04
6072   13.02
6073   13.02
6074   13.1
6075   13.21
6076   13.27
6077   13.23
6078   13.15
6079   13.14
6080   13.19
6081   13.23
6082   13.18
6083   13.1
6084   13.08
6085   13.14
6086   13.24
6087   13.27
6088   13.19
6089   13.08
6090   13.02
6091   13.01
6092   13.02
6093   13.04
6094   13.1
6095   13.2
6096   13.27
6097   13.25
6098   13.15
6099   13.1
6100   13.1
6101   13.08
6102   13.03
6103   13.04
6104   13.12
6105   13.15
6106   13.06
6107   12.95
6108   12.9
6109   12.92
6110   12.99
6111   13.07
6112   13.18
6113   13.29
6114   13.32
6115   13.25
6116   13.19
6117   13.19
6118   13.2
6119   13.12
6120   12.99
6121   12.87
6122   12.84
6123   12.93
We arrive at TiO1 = 0.00 mag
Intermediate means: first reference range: 13.9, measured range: 13.5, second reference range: 13.2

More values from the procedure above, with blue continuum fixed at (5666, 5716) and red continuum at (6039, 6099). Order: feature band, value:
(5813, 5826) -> 0.018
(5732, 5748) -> 0.009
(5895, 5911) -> 0.022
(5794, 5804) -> 0.015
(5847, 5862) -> 0.001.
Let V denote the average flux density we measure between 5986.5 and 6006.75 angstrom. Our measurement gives 13.5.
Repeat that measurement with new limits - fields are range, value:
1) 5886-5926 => 13.3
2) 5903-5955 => 13.5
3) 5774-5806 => 13.8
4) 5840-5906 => 13.6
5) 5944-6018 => 13.4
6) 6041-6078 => 13.2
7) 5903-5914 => 13.6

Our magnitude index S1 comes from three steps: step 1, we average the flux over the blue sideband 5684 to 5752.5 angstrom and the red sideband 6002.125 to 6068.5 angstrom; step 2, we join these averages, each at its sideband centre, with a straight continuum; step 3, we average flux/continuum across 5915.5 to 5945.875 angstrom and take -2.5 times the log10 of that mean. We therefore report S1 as 0.003 mag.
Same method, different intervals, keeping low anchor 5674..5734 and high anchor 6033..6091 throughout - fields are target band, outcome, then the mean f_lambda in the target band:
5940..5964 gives 0.01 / 13.4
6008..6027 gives 0.01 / 13.3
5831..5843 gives -0.01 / 14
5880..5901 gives 0.04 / 13.1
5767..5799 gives 0.01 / 13.8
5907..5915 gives 0.00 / 13.6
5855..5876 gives 0.00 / 13.8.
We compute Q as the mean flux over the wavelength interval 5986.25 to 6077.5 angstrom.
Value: 13.3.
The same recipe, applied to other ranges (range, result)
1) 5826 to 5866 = 13.9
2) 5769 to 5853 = 13.8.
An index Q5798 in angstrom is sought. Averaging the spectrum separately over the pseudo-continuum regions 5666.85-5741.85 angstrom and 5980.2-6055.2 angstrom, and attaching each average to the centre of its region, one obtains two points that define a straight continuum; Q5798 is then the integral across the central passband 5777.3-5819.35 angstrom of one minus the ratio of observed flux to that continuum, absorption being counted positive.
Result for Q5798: 0.2 angstrom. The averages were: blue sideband 14.2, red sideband 13.3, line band 13.8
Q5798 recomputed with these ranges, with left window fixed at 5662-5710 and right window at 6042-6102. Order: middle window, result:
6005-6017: 0.1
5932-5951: 0.2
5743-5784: 0.3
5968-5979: -0.1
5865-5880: 0.0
